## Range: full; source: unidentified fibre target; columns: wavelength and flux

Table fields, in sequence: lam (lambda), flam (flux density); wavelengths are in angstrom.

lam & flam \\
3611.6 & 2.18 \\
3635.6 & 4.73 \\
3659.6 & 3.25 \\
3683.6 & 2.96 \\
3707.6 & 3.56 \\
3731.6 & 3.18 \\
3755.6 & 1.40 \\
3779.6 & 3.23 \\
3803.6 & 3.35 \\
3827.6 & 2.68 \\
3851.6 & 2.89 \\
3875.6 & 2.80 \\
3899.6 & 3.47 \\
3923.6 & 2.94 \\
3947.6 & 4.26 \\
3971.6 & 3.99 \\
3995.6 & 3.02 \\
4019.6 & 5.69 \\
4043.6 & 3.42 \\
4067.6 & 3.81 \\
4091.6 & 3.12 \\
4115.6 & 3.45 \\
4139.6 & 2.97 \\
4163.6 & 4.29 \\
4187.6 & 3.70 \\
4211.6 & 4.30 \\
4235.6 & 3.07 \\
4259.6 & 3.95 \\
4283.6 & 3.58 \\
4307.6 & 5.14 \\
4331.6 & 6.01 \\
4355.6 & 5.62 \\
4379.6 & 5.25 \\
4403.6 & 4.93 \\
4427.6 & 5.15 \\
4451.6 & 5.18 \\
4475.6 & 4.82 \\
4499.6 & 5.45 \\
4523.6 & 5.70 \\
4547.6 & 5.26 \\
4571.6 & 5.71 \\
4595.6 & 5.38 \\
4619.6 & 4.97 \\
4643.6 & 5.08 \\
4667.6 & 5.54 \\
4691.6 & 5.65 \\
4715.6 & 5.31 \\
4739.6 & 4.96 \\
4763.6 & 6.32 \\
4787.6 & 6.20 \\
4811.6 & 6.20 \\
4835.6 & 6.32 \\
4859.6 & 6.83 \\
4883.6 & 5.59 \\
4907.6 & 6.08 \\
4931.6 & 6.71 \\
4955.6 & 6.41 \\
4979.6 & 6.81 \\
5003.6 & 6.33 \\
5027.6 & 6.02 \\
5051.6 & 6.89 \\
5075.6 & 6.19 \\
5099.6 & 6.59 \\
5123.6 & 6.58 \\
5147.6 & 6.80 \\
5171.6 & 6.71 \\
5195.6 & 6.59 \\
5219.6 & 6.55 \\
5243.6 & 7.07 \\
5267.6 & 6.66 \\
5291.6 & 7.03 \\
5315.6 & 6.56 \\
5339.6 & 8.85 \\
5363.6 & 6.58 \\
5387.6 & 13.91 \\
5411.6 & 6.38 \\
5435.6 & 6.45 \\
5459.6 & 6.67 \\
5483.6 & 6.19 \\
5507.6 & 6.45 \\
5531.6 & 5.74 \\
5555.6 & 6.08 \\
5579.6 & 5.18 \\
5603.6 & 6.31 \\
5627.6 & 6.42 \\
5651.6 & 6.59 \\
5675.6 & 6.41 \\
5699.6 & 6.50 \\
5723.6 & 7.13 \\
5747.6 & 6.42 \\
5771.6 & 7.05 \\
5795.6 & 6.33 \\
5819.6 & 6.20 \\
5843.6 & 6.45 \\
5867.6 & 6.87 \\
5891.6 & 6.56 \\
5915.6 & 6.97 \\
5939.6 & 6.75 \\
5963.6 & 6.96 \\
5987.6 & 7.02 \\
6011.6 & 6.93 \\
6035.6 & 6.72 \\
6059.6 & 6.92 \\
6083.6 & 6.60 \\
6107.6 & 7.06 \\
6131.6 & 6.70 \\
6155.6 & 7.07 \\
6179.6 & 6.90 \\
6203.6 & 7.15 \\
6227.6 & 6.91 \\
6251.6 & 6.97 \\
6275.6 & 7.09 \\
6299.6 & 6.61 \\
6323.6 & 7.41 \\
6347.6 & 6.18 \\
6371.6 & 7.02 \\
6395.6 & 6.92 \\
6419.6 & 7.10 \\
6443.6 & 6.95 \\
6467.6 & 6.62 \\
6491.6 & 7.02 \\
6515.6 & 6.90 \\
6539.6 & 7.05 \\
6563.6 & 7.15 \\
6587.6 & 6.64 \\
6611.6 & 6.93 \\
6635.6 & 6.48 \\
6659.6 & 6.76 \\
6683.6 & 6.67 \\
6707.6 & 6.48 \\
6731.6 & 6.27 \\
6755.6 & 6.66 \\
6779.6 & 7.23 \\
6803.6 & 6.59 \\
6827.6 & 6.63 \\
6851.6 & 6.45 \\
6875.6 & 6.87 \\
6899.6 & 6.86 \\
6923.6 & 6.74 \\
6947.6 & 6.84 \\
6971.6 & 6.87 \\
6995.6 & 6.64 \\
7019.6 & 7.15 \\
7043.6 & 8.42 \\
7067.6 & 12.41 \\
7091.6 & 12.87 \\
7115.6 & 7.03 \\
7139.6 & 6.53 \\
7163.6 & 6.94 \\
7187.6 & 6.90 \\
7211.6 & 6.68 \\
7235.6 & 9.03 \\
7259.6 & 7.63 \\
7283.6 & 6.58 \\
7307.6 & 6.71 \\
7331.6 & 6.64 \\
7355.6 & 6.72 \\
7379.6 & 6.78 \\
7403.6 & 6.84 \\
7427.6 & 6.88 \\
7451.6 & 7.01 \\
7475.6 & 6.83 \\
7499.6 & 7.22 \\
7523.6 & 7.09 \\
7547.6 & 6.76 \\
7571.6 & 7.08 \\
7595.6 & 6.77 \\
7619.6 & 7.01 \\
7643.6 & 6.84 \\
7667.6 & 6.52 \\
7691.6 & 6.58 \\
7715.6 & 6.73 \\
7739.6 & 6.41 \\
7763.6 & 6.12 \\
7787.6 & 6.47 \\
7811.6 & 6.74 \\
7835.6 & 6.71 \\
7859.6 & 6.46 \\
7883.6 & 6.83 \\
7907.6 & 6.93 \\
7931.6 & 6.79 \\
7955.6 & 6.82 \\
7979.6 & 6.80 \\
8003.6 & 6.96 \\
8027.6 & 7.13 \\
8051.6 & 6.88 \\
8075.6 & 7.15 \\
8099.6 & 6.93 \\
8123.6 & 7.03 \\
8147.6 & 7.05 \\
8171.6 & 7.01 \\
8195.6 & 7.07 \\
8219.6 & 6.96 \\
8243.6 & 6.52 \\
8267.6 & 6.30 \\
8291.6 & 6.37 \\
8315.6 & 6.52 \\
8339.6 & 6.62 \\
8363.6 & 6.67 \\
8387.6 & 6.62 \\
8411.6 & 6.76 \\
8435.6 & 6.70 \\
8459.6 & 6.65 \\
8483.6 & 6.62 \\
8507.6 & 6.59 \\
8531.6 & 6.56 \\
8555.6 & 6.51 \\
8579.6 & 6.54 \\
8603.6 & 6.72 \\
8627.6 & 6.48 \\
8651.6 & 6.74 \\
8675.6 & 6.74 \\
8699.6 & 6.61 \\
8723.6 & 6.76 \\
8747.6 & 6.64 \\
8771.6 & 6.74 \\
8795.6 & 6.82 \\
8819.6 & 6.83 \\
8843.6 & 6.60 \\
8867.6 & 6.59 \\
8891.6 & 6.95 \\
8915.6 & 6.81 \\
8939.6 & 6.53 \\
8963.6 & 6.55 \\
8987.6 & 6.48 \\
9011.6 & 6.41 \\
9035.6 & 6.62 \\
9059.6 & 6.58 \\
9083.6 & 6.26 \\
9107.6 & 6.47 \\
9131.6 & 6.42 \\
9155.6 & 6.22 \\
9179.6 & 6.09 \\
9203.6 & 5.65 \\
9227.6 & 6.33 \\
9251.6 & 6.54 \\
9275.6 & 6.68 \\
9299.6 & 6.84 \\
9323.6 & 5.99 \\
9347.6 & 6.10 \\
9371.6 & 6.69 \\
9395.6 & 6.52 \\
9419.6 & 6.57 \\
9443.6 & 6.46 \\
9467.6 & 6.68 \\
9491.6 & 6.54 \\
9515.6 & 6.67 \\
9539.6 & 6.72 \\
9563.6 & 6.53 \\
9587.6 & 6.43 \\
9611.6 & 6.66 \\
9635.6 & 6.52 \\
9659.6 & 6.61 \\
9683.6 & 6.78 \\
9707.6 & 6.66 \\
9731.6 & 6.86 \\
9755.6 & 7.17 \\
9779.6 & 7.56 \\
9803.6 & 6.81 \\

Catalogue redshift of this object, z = 0.077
